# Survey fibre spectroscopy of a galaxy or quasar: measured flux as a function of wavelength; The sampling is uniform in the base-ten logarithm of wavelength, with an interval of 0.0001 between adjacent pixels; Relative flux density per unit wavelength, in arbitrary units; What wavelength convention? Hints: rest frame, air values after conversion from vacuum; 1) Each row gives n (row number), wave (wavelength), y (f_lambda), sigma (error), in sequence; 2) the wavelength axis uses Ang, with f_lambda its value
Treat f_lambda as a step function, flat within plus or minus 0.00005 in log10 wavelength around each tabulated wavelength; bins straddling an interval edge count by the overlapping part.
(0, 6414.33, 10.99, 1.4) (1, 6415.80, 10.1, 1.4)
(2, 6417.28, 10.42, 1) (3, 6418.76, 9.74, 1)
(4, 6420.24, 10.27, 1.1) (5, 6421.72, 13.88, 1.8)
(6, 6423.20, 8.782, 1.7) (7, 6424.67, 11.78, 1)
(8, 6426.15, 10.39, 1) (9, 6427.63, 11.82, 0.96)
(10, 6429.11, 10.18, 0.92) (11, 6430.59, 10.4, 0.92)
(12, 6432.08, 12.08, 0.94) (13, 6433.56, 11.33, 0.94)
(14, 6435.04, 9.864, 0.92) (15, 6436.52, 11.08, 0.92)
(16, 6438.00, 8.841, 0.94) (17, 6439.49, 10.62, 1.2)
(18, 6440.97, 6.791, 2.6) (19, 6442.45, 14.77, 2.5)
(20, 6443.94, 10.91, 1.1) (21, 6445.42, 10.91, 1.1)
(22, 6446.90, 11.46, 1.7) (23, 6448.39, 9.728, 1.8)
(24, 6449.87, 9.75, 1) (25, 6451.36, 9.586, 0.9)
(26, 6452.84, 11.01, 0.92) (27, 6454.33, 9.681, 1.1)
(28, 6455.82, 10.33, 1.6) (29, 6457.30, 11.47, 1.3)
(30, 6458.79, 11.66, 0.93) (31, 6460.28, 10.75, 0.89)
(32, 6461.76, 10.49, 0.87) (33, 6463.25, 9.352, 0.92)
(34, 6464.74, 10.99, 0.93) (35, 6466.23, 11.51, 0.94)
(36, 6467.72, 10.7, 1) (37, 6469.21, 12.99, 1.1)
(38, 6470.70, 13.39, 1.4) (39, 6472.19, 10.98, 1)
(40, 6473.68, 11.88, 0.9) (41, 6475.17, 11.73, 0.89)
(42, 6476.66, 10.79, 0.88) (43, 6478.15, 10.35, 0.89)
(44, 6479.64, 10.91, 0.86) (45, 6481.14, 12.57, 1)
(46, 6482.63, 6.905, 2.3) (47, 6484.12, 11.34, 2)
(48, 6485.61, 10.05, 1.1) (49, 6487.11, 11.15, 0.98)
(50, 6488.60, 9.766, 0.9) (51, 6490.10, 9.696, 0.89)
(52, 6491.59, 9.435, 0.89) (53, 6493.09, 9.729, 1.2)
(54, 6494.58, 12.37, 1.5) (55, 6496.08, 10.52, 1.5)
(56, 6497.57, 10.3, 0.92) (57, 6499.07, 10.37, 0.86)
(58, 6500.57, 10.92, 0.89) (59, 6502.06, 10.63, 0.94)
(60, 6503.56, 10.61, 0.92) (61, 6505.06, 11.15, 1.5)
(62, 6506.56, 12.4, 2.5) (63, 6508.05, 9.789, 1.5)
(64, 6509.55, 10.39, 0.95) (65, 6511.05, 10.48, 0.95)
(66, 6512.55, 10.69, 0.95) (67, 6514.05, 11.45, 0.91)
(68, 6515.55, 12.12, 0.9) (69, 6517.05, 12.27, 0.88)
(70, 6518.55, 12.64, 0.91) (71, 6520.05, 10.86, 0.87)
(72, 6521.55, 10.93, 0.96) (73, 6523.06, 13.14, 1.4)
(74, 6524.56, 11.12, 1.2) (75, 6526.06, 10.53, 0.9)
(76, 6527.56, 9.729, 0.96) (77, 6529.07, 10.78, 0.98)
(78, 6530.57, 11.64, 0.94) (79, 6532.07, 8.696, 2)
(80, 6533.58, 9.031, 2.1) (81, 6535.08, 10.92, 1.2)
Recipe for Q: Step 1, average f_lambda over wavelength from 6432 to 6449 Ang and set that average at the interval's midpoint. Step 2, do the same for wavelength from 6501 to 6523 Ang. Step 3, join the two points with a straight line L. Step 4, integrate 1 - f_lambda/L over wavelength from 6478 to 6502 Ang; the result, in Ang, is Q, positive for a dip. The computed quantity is 1.40 Ang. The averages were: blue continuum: 10.7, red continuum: 11.2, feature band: 10.4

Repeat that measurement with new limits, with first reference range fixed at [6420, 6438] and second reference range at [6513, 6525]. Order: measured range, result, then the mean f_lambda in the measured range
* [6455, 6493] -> 1.8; 10.8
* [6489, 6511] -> 2.0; 10.6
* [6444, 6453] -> 0.6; 10.4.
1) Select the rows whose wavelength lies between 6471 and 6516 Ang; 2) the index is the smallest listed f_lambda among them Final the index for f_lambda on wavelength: 6.905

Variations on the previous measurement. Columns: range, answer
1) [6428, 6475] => 6.791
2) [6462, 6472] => 9.352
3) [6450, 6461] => 9.586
